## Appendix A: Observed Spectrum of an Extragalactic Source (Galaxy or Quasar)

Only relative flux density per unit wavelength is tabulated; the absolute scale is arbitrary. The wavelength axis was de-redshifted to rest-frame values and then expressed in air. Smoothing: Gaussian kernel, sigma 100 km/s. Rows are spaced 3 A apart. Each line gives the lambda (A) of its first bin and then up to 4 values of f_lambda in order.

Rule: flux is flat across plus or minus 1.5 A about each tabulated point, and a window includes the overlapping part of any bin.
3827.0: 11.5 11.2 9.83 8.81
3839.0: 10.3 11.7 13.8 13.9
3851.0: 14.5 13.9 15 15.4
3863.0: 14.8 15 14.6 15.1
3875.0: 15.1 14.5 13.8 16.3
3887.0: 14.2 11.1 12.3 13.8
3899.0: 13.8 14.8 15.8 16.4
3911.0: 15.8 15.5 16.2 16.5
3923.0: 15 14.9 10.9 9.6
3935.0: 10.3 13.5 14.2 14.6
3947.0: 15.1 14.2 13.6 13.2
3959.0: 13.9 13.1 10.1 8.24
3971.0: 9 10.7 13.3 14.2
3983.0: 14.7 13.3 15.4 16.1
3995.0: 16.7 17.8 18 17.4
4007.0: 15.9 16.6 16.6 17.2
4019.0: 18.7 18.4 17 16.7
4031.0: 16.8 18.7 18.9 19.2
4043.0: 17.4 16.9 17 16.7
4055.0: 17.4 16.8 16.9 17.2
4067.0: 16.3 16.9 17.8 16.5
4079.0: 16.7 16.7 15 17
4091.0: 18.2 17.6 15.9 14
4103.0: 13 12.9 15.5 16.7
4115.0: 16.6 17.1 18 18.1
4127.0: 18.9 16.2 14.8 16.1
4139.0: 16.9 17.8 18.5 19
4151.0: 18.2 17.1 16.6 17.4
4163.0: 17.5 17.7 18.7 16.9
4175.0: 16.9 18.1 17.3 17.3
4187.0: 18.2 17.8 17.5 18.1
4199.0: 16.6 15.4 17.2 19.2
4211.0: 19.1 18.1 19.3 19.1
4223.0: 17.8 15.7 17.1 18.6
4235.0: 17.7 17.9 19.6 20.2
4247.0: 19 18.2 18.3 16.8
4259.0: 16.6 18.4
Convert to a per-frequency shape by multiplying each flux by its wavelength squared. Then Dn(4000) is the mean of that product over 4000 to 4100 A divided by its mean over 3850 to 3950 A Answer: 1.29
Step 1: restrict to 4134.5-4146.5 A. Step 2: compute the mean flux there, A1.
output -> 17.3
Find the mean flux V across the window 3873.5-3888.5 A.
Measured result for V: 14.8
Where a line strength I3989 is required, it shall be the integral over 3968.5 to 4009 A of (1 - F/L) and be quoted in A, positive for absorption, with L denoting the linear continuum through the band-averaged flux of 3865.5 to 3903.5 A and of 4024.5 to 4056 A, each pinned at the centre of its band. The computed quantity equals 4.41 A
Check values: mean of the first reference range 14.2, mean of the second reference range 17.5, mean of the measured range 14.7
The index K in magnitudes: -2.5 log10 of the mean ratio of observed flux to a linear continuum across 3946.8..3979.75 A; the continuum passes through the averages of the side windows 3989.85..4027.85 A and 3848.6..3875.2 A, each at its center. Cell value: 0.32 mag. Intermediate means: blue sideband 14.8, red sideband 17.2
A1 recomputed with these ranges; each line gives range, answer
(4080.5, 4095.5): 16.9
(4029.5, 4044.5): 18.2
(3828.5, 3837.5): 9.95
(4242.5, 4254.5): 18.9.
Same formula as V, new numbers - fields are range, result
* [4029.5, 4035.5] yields 17.8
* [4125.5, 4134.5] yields 16.6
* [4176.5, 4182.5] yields 17.7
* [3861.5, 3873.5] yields 14.9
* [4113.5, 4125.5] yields 17.5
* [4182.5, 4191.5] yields 17.8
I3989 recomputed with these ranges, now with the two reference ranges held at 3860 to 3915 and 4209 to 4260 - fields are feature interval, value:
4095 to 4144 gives 2.4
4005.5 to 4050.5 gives -3.9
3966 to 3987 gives 5.0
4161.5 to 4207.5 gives 0.6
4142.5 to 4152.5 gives -0.7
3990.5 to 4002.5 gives -1.1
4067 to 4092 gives -0.3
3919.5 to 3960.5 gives 4.6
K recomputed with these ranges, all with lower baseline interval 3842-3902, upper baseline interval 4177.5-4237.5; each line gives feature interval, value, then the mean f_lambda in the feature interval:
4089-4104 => 0.047 mag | 15.9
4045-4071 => -0.048 mag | 16.9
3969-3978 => 0.385 mag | 10.7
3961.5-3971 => 0.458 mag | 9.97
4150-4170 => -0.019 mag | 17.6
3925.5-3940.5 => 0.250 mag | 11.8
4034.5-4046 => -0.147 mag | 18.3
